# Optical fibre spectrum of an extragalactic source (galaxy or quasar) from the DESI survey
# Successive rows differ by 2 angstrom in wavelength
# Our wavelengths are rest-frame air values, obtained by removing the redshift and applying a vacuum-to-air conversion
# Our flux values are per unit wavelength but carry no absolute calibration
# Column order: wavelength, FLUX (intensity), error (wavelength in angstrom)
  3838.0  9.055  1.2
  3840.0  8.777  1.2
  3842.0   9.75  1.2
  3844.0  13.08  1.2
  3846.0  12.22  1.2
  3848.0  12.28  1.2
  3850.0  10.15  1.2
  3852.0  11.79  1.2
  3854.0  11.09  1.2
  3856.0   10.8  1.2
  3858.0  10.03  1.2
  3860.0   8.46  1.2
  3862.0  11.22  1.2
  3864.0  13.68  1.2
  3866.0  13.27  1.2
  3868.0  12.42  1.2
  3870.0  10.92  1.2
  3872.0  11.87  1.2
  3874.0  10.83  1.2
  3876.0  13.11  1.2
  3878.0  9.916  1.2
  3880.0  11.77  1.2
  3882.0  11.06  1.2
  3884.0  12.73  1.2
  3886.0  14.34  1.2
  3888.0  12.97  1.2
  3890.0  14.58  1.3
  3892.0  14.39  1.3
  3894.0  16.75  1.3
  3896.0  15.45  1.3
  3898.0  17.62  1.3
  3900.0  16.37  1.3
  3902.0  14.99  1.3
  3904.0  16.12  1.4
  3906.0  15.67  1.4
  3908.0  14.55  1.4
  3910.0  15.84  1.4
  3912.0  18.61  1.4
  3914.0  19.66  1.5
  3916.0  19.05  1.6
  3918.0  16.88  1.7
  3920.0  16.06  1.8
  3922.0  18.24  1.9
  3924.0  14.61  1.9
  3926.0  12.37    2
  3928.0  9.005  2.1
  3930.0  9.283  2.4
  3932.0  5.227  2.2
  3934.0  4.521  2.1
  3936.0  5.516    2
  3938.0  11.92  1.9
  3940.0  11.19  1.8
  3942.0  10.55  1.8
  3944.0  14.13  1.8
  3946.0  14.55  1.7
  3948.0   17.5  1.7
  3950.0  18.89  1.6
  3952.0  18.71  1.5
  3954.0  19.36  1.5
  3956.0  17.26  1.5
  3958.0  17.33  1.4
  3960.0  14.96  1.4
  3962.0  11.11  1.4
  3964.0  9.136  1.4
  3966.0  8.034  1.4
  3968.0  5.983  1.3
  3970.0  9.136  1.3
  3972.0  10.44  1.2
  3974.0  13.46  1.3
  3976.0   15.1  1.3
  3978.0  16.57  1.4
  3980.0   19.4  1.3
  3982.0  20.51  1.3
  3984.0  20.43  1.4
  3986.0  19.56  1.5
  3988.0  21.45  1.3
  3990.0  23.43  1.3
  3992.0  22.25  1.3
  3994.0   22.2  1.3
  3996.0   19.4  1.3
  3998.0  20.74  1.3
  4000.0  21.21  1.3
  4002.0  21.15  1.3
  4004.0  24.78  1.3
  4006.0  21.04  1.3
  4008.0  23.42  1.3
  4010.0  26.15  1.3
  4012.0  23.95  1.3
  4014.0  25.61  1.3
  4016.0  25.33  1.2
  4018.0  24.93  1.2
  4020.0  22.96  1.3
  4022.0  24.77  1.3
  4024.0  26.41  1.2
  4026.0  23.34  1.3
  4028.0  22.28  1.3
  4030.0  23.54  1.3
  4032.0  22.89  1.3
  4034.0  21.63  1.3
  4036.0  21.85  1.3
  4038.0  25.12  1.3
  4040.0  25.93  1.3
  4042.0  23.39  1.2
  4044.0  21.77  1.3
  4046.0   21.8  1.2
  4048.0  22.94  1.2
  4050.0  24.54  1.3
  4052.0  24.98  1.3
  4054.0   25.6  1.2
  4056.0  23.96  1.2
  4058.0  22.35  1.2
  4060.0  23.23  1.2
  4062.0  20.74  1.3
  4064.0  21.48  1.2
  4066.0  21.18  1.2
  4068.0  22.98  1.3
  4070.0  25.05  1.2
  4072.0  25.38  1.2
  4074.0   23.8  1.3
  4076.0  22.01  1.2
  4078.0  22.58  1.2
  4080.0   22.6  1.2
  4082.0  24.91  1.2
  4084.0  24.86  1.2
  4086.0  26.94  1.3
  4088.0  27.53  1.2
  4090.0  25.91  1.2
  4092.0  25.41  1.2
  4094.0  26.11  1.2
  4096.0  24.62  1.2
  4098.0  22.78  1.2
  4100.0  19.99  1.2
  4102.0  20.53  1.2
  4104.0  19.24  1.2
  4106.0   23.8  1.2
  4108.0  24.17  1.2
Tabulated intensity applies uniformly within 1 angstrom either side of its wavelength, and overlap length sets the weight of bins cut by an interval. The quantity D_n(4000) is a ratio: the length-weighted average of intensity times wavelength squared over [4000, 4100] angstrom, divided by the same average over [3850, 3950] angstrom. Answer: 1.95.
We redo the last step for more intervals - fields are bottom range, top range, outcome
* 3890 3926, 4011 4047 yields 1.54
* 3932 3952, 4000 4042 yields 2.05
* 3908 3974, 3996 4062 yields 1.84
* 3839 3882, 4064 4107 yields 2.35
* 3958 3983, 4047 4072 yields 1.88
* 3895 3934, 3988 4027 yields 1.65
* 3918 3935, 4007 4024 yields 2.25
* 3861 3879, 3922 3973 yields 1.06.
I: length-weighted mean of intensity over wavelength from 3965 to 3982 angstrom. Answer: 12.8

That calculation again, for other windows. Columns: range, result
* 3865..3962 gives 14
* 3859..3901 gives 13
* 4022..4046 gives 23.5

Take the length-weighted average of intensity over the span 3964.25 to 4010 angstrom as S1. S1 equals 18.2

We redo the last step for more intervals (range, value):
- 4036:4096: 23.9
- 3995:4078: 23.3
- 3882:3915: 15.5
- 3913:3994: 14.7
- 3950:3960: 17.9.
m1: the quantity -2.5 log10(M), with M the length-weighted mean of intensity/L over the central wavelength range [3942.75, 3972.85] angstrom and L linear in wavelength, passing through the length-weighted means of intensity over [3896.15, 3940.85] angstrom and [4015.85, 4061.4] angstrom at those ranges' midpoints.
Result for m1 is 0.22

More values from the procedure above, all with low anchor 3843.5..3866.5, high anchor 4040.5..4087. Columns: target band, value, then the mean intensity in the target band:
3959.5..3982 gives 0.413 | 12.4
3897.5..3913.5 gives -0.138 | 16.3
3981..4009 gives -0.108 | 21.5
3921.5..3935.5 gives 0.479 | 10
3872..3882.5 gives 0.118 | 11.4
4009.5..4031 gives -0.168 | 24.4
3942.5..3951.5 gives 0.044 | 16.1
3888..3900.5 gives -0.141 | 15.6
